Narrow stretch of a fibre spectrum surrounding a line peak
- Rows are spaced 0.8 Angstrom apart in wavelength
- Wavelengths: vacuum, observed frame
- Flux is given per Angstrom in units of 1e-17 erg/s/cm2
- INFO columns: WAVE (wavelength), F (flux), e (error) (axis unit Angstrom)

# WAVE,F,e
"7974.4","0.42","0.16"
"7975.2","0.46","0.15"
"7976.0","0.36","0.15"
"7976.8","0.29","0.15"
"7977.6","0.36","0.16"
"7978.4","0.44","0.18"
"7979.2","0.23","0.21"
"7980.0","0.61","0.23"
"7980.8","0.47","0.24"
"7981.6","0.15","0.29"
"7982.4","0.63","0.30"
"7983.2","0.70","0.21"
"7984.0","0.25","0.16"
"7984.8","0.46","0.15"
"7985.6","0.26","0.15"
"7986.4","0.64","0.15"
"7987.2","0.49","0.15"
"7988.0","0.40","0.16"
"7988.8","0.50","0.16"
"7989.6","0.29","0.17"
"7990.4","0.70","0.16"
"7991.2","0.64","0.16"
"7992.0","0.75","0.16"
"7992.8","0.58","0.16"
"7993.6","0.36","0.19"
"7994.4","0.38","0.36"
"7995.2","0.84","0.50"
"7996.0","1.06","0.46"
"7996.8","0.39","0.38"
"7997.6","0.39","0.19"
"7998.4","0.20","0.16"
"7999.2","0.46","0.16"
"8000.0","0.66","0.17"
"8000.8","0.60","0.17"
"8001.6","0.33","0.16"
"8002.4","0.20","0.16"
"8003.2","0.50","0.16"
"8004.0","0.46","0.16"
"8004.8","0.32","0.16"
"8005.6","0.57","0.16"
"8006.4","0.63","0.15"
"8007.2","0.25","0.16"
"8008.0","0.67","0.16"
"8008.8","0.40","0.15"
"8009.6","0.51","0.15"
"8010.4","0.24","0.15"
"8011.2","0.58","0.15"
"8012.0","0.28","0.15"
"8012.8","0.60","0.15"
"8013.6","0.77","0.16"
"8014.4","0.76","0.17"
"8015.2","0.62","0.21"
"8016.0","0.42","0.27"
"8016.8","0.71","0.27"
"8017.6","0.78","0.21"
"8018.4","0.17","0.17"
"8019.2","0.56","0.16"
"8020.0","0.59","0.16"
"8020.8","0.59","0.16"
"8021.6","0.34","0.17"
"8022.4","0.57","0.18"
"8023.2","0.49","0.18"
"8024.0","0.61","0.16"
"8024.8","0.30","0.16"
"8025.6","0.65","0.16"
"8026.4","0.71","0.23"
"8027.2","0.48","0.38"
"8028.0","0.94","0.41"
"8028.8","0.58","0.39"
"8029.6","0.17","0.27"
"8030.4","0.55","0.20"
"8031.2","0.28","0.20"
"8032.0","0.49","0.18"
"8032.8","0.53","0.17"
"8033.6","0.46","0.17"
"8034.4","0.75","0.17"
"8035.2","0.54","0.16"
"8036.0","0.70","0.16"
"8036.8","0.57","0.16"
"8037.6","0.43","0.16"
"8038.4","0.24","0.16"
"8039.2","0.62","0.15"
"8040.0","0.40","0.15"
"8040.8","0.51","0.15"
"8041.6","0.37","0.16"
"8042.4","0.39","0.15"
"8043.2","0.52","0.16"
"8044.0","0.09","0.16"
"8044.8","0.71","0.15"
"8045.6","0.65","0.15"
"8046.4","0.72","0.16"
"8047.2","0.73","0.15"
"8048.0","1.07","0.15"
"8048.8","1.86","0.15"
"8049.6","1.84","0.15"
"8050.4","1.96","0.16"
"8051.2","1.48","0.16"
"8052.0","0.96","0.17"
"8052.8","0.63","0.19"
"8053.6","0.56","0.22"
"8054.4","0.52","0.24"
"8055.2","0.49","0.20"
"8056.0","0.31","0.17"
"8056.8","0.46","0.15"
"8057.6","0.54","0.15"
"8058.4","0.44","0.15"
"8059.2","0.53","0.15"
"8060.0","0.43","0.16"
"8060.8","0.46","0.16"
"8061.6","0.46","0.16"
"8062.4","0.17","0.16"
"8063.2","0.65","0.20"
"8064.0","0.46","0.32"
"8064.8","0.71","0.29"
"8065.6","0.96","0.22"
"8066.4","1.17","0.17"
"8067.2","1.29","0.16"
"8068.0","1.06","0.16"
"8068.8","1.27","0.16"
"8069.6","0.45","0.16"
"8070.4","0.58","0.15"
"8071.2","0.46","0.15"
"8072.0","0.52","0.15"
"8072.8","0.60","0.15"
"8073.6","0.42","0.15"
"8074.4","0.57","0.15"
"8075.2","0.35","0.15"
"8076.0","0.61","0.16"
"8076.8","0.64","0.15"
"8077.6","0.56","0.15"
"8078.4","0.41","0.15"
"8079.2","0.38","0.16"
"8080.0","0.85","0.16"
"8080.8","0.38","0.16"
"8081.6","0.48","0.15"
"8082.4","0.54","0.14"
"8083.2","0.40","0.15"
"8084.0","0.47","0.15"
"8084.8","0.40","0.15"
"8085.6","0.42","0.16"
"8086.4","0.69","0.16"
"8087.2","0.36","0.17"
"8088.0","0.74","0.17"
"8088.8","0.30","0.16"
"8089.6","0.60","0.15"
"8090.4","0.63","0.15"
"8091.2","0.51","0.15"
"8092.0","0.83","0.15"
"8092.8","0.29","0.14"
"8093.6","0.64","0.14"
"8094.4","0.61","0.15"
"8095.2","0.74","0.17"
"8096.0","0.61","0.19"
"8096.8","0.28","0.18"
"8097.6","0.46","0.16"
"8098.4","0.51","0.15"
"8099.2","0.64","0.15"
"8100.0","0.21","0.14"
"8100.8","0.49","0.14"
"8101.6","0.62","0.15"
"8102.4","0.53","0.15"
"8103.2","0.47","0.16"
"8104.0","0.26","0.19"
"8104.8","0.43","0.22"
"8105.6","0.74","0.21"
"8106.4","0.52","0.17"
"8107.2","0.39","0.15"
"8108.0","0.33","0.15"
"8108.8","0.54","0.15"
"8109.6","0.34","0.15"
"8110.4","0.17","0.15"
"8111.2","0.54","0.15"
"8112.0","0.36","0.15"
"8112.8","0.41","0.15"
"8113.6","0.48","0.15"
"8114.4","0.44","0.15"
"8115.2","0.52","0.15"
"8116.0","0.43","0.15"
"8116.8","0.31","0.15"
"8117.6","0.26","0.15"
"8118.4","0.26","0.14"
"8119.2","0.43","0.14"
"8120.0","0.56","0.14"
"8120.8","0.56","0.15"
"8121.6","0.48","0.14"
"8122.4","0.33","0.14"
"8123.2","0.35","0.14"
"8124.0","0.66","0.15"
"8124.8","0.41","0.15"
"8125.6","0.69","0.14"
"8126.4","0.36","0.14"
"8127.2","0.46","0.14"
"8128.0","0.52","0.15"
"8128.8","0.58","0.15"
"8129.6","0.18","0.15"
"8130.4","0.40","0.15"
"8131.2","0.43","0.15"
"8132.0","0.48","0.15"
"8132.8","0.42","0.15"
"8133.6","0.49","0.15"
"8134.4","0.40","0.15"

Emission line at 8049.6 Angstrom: [S II] 6716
